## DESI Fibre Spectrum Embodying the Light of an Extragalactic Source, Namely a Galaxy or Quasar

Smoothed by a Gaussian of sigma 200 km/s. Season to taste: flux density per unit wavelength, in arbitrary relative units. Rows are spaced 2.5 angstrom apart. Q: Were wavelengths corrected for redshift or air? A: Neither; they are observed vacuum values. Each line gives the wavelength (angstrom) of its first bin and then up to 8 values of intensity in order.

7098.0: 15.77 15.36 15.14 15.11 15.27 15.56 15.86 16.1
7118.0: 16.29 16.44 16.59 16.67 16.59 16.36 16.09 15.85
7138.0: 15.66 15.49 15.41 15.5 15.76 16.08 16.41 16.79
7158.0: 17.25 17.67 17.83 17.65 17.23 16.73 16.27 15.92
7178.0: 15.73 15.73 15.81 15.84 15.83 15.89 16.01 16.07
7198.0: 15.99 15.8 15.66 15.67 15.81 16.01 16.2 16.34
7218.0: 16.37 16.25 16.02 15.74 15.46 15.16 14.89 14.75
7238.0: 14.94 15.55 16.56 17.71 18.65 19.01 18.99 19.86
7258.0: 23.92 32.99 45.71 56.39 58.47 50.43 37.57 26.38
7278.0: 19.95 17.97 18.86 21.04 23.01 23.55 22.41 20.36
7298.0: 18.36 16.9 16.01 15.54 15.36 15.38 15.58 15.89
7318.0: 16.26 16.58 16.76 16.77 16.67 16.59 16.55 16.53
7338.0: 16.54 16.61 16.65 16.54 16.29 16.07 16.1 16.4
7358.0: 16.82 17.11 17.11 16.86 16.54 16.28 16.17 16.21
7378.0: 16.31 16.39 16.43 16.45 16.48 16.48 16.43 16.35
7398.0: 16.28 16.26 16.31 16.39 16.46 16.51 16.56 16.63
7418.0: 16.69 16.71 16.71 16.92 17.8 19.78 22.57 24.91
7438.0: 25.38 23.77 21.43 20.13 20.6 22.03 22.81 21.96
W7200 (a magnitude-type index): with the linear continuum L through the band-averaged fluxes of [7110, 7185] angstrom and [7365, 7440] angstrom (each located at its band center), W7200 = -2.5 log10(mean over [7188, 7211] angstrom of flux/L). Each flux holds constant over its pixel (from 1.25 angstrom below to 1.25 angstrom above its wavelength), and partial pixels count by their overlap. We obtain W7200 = 0.05 mag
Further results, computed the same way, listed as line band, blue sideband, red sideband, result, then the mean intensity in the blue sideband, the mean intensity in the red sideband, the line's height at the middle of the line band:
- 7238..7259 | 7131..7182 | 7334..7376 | -0.13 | 16.3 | 16.5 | 16.4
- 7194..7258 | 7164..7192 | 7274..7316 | 0.06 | 16.3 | 19.1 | 17.4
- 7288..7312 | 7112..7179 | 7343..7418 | -0.12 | 16.4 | 16.5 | 16.4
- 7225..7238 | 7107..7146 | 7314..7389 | 0.08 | 16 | 16.5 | 16.2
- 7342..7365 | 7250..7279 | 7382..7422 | 0.35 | 34.7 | 16.5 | 22.9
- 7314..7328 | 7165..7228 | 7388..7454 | 0.07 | 16.1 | 18.7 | 17.6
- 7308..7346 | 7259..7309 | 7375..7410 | 0.38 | 27.9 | 16.4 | 23.3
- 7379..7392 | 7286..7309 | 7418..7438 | 0.18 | 19.2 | 19.6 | 19.4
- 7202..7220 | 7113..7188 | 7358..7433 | 0.03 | 16.3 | 16.8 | 16.4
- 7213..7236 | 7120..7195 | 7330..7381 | 0.04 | 16.3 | 16.5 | 16.4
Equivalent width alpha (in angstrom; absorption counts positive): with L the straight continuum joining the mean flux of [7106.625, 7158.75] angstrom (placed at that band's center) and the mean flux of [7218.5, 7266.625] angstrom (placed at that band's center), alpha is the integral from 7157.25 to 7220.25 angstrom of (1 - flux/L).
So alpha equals 8.1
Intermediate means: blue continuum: 16.1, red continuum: 21.3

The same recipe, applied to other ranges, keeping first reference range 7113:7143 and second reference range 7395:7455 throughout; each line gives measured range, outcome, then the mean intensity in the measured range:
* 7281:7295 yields -3.0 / 21.5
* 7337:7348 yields 1.0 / 16.6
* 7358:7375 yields 1.7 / 16.7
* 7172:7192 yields 1.0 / 15.9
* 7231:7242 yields 1.4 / 15.1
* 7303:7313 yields 1.3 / 15.5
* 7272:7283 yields -4.3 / 24.4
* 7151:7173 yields -0.8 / 17.1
